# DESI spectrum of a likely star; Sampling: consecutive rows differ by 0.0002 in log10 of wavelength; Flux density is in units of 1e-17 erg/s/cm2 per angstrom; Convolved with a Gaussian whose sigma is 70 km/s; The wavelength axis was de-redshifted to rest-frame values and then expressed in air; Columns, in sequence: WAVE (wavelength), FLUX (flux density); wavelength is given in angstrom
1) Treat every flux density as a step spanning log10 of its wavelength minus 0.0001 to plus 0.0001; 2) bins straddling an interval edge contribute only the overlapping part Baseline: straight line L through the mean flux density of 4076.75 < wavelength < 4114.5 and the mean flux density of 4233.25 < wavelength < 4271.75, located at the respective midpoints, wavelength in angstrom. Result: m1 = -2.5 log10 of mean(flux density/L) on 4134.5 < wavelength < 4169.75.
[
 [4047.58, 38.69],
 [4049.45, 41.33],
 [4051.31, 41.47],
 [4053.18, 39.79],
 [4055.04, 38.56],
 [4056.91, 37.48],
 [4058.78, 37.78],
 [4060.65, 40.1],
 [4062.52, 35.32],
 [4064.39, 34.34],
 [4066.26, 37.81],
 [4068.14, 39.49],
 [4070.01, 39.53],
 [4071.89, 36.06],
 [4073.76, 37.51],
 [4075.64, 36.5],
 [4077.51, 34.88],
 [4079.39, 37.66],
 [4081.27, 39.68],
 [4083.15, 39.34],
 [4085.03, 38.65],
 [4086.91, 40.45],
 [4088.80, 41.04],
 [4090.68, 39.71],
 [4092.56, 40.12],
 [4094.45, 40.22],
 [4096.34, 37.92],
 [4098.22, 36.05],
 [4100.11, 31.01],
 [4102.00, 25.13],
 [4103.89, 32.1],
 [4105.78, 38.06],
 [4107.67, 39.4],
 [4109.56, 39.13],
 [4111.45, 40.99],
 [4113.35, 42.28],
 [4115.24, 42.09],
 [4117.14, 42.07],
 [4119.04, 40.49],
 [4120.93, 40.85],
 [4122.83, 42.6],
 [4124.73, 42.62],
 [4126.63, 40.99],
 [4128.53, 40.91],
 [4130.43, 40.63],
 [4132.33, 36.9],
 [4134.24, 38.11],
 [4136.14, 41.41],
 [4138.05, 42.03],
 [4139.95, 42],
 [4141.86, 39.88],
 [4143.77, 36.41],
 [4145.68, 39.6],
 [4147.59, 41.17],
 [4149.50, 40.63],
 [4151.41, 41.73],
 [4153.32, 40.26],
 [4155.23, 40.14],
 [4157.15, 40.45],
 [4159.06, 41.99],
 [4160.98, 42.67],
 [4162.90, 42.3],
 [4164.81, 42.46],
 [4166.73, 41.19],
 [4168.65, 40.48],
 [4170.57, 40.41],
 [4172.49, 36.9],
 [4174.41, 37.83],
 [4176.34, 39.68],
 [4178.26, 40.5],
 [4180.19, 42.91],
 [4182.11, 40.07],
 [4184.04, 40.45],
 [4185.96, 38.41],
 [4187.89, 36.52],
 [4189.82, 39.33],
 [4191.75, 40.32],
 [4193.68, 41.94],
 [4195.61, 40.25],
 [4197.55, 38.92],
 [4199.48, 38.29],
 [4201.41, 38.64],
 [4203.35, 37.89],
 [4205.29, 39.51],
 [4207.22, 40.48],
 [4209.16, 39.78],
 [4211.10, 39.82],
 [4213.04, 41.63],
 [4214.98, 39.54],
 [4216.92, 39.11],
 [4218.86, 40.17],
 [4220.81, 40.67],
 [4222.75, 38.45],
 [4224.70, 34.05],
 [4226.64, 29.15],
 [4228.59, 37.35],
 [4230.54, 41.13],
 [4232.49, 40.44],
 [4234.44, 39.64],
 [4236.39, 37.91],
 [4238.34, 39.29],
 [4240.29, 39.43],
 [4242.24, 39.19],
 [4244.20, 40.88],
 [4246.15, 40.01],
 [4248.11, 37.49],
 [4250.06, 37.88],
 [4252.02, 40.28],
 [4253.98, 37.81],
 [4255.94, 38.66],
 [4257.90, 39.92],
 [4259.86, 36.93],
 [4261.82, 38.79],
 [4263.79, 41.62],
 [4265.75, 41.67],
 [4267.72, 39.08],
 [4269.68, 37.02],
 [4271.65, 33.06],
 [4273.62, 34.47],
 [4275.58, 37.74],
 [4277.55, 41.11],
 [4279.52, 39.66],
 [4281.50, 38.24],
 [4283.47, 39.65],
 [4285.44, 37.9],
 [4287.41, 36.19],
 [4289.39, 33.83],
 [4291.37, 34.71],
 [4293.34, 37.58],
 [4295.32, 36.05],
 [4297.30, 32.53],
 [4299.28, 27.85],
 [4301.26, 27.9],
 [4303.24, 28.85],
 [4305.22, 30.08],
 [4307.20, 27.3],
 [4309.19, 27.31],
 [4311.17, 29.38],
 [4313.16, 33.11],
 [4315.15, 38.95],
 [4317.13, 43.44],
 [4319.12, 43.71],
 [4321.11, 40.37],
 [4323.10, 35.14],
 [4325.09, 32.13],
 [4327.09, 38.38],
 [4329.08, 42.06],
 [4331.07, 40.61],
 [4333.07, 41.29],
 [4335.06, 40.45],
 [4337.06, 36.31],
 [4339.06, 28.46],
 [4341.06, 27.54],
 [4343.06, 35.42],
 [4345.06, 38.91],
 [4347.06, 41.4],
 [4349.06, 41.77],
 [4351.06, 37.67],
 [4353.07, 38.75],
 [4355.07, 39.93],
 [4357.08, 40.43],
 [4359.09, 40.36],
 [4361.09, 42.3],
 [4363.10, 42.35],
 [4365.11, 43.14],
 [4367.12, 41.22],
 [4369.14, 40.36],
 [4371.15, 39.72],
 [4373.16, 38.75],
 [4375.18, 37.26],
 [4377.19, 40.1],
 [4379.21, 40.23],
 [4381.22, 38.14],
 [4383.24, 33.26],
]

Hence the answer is -0.07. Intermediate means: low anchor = 37.7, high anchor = 39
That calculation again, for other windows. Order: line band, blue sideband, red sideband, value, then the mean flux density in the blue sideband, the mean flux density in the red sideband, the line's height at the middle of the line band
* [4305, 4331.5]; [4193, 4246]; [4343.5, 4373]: 0.12 mag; 39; 40.4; 40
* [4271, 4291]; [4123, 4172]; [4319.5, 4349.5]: 0.03 mag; 40.7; 37.4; 38.3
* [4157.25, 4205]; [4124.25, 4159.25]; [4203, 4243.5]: -0.01 mag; 40.4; 38.8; 39.6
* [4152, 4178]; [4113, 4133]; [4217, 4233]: -0.02 mag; 41.2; 37.7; 39.7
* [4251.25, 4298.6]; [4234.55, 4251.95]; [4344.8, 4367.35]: 0.06 mag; 39.1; 40.7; 39.6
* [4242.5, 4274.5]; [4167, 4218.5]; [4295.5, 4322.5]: -0.07 mag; 39.6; 33.3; 36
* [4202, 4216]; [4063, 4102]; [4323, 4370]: -0.05 mag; 37.6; 38.7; 38.1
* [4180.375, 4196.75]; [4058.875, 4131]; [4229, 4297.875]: -0.04 mag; 38.5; 38.2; 38.4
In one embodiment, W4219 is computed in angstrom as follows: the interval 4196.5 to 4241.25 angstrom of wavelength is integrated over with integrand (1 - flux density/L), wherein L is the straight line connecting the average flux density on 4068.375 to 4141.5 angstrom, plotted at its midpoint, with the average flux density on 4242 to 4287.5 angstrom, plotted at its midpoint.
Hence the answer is -0.1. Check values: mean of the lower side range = 38.9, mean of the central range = 38.7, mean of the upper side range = 38.6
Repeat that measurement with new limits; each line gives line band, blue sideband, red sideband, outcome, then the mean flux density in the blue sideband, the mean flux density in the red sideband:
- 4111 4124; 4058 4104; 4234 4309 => -1.59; 37.2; 36.7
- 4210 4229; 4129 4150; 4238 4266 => 0.69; 39.9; 39.3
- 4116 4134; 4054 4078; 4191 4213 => -1.13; 37.4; 39.7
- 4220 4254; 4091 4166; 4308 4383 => 0.47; 39.7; 38.2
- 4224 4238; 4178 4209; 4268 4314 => 0.08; 39.6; 34.1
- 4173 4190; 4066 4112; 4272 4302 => -1.30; 37.5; 35.7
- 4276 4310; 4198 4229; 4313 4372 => 4.15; 38.4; 38.9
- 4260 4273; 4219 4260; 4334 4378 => 0.07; 38.5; 38.8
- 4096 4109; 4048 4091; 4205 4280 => 1.45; 38.4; 38.7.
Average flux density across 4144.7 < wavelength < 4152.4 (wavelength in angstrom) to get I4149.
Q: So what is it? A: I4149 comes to 40.8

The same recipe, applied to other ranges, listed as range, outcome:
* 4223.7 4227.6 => 31.7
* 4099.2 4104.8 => 29.4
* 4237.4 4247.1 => 39.8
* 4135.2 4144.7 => 40.3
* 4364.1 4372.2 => 41.1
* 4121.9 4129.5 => 41.8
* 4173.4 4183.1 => 40.2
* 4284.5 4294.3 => 36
